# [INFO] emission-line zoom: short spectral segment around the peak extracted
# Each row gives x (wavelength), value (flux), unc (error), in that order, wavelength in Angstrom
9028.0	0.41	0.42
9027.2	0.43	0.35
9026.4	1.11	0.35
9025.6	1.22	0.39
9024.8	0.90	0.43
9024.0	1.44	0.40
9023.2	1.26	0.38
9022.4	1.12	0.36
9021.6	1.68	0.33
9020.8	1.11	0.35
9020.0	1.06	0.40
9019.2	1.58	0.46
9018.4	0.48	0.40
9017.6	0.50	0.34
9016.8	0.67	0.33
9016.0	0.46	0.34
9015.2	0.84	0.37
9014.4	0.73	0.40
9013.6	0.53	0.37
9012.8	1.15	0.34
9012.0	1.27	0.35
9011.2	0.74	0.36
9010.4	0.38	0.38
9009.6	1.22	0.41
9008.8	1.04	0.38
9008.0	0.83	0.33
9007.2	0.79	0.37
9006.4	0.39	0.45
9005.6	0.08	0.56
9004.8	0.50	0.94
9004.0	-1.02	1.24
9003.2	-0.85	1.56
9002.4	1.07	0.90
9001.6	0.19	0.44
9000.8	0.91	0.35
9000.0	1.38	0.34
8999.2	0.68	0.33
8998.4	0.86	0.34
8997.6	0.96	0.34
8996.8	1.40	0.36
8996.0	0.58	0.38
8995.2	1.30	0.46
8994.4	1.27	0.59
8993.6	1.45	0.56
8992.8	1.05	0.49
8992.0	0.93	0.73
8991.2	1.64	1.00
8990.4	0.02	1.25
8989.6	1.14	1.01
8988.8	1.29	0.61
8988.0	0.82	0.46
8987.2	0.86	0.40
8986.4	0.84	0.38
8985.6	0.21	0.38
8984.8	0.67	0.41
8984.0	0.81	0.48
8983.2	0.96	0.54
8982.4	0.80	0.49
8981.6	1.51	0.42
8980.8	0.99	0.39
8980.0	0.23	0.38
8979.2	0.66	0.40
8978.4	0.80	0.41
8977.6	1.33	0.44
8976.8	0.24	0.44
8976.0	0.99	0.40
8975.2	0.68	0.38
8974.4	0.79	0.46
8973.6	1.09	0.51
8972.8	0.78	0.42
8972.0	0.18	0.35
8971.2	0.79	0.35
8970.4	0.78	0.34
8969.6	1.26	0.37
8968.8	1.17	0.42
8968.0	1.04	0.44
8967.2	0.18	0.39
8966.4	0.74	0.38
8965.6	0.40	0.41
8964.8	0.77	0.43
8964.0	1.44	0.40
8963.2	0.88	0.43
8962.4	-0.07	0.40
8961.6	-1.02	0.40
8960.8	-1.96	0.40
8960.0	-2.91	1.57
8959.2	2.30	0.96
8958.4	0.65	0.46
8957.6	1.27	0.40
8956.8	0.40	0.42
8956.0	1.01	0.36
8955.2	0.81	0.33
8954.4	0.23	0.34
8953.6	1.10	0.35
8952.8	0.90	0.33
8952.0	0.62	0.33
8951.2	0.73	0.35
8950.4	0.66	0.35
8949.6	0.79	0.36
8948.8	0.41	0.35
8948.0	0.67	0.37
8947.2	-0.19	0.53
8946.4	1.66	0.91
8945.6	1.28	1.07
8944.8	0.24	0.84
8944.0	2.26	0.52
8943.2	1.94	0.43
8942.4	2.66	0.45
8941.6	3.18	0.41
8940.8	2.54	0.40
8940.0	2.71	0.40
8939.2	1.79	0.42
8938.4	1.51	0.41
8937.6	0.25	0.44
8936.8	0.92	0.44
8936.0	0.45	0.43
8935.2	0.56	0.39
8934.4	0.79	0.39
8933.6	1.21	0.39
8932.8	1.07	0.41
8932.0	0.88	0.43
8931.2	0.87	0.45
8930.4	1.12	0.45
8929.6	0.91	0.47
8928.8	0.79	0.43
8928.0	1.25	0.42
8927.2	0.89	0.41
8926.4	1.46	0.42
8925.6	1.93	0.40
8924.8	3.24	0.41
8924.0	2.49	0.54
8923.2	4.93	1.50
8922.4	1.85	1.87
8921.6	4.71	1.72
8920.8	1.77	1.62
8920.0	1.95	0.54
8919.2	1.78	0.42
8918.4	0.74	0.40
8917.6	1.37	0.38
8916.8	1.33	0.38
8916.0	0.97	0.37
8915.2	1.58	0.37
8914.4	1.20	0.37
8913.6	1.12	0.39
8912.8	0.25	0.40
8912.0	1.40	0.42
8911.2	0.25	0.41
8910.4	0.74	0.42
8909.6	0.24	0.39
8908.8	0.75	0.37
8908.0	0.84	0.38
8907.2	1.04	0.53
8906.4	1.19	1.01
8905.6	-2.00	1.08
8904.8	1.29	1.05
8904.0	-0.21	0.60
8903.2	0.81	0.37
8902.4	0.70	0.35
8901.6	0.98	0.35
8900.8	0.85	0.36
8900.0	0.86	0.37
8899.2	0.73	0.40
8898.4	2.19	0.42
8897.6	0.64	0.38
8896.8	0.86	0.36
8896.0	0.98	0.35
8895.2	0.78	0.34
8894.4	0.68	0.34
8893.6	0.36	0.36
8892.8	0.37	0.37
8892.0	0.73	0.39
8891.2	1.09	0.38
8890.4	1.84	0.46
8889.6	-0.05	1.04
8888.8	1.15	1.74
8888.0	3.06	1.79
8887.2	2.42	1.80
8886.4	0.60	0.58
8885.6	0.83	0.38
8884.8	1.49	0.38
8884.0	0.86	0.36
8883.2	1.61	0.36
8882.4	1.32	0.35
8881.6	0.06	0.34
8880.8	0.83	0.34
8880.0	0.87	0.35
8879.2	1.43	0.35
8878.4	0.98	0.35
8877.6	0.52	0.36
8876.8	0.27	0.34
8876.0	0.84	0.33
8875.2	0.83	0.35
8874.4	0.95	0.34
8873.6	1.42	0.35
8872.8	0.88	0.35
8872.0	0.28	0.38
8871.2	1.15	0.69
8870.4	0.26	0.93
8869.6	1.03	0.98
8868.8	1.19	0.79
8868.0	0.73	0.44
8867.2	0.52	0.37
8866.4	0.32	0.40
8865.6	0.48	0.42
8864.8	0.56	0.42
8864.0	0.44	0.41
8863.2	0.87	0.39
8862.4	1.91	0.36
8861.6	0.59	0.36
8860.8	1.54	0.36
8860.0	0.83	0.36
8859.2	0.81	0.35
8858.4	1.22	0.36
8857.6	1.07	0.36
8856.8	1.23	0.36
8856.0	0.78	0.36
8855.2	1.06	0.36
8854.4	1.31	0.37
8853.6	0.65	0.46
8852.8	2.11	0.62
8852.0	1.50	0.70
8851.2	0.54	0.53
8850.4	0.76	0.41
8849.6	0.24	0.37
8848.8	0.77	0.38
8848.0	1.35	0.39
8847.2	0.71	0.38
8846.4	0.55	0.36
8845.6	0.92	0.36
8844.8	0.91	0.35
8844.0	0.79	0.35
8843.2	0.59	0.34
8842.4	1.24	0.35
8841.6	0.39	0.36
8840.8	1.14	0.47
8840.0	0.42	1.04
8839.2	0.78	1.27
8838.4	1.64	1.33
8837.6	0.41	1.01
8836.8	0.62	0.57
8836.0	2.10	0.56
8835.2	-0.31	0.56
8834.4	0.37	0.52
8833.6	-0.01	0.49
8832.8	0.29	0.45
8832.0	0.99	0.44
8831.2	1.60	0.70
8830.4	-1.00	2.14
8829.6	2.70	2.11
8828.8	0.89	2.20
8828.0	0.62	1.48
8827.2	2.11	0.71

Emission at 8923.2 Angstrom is [S II]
